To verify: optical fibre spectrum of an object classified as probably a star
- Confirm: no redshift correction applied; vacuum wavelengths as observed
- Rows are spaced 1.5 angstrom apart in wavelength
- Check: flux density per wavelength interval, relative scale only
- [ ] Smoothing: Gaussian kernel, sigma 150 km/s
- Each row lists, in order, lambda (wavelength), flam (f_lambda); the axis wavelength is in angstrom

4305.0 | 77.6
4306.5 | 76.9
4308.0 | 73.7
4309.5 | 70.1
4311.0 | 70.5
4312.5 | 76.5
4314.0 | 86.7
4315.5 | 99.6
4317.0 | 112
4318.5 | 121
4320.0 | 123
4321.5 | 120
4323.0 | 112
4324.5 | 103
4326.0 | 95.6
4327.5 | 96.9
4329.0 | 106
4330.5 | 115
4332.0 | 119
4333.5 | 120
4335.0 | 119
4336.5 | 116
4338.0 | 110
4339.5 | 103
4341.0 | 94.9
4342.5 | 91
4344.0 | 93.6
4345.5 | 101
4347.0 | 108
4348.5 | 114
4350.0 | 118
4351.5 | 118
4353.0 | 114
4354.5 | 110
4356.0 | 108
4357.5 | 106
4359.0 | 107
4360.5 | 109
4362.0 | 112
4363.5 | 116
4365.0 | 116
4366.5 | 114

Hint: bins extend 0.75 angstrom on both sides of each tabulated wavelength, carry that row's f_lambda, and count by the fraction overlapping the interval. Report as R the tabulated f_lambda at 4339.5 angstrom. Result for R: 103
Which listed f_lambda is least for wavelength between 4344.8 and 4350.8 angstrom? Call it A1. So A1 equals 101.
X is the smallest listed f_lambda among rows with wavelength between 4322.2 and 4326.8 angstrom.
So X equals 95.6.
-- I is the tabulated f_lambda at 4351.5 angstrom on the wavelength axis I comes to 118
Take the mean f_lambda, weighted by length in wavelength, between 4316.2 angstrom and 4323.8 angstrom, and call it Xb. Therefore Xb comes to 117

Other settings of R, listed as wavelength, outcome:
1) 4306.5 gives 76.9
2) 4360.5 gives 109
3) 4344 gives 93.6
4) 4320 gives 123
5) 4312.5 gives 76.5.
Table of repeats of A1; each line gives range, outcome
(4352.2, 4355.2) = 110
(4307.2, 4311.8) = 70.1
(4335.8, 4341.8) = 94.9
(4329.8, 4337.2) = 115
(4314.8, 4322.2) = 99.6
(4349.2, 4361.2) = 106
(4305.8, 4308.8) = 73.7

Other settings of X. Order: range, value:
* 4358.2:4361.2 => 107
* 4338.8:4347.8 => 91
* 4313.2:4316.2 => 86.7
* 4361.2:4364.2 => 112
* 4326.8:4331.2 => 96.9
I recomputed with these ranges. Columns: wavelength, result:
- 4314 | 86.7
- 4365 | 116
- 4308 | 73.7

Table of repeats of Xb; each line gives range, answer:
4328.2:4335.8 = 116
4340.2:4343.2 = 93.2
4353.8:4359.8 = 108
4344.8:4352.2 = 112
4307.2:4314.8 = 75.7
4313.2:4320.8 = 108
